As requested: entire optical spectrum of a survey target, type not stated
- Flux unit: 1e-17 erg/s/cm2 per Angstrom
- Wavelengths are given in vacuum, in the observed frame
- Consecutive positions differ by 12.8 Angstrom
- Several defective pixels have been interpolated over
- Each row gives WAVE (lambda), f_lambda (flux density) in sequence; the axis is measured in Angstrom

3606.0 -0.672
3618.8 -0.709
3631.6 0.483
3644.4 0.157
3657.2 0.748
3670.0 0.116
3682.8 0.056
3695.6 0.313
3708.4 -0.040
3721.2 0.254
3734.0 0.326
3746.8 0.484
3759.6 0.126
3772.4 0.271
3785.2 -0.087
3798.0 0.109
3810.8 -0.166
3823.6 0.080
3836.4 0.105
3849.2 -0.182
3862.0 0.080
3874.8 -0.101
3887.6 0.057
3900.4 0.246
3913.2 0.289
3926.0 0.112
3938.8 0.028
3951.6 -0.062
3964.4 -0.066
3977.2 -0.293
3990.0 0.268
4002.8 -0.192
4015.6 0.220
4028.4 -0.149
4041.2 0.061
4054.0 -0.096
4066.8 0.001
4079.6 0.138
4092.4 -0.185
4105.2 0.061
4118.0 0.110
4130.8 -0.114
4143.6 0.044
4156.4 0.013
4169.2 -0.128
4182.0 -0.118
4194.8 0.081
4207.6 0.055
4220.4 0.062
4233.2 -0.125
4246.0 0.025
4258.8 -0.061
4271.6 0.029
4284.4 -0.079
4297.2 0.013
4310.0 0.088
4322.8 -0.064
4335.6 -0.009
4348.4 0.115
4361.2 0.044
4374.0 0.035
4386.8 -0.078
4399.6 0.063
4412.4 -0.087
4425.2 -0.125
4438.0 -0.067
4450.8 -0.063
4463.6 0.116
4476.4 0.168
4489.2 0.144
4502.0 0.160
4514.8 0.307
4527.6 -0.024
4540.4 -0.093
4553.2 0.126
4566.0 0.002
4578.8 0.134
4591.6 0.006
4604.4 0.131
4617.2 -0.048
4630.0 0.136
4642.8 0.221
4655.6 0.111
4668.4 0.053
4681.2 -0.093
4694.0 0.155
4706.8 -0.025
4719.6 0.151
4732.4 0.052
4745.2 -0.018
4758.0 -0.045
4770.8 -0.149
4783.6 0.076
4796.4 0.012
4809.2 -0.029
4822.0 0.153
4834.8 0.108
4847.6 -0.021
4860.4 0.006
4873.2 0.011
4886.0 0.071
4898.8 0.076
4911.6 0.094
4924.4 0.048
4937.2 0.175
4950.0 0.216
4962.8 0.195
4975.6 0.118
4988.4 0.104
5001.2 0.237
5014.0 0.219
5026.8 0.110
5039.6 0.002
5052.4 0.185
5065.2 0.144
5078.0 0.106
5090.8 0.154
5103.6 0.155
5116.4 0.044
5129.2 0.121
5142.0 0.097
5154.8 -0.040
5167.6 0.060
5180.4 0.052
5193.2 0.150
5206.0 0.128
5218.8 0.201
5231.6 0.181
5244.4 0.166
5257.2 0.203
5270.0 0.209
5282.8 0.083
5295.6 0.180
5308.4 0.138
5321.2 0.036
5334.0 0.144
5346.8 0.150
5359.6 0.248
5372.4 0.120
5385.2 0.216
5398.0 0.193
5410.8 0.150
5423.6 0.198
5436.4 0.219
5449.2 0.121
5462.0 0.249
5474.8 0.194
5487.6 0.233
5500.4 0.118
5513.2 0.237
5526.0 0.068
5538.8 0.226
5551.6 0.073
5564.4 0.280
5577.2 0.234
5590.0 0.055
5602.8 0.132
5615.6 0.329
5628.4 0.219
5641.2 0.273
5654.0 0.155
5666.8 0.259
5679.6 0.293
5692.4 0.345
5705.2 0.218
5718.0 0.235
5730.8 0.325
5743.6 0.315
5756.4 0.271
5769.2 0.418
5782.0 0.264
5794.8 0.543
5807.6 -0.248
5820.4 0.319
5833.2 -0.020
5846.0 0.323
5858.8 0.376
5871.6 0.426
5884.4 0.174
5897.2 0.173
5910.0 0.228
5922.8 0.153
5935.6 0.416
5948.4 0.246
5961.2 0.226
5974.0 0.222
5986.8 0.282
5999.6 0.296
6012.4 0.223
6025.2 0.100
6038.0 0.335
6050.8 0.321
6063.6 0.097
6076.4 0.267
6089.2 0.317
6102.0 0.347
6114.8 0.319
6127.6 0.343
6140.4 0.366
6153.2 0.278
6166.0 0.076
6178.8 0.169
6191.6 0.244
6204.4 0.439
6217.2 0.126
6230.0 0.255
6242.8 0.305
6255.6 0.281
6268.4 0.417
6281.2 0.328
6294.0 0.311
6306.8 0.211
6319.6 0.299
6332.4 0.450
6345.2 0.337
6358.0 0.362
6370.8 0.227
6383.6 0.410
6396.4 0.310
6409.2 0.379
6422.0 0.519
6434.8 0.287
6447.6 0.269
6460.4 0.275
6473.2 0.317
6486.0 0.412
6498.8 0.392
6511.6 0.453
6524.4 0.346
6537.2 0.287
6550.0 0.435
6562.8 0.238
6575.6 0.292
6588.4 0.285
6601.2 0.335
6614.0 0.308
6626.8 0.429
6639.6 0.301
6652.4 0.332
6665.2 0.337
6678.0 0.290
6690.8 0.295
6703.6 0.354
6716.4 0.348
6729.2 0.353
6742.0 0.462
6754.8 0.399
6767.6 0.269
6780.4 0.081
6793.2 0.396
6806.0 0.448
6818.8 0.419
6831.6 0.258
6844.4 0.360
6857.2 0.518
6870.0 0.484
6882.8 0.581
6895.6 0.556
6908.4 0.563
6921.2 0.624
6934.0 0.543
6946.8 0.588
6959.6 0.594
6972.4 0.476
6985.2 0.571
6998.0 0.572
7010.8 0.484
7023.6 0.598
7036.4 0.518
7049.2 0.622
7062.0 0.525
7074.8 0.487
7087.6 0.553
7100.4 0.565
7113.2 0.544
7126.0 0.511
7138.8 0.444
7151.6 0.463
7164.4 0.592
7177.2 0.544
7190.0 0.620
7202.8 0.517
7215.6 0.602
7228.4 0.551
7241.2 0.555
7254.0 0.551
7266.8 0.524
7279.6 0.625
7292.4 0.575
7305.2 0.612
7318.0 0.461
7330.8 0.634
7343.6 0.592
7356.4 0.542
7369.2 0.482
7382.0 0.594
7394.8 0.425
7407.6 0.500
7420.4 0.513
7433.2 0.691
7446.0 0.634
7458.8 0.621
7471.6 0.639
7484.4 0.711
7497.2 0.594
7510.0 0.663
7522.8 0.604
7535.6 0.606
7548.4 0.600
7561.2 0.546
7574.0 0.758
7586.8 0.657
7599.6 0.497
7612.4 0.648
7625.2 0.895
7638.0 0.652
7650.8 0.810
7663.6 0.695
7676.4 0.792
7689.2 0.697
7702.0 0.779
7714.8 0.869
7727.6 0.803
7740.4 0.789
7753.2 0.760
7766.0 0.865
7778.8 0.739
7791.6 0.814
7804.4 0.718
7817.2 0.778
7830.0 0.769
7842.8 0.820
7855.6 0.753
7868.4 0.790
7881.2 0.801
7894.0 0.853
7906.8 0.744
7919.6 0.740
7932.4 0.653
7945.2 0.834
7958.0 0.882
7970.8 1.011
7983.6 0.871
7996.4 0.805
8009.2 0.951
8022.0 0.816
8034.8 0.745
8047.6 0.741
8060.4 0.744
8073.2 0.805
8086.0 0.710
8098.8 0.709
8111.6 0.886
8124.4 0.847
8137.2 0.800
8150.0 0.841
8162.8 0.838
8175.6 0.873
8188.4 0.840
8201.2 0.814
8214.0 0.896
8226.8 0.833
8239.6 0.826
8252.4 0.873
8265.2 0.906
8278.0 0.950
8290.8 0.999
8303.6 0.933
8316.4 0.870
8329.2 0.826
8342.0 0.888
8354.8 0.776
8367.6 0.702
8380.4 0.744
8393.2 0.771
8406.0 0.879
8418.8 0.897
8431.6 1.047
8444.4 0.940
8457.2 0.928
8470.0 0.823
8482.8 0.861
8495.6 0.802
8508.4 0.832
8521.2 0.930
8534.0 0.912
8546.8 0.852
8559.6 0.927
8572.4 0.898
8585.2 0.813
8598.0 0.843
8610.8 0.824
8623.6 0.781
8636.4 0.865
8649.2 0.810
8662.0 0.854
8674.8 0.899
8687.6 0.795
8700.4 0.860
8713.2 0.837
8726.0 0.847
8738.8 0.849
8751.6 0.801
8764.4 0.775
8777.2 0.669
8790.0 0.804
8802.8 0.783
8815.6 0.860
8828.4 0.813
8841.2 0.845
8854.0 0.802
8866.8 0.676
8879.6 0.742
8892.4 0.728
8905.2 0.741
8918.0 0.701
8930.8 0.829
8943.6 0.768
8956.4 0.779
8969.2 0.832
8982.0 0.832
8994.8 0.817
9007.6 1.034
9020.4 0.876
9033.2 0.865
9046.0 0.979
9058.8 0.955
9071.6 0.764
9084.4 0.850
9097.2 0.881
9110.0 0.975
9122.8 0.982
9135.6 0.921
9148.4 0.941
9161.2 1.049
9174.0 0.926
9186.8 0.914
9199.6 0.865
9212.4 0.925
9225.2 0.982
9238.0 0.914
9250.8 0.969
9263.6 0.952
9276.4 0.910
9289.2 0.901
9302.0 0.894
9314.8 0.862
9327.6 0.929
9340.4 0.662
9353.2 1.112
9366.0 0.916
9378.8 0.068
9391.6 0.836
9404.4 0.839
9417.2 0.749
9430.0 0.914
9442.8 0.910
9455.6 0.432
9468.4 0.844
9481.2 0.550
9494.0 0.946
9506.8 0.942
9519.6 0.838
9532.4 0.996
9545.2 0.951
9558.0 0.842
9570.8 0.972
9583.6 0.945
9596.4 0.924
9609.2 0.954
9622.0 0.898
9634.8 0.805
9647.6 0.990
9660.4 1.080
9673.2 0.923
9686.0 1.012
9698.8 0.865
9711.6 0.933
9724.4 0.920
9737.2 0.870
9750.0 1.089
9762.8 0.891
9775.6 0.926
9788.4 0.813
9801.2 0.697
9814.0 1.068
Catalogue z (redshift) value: 0.72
